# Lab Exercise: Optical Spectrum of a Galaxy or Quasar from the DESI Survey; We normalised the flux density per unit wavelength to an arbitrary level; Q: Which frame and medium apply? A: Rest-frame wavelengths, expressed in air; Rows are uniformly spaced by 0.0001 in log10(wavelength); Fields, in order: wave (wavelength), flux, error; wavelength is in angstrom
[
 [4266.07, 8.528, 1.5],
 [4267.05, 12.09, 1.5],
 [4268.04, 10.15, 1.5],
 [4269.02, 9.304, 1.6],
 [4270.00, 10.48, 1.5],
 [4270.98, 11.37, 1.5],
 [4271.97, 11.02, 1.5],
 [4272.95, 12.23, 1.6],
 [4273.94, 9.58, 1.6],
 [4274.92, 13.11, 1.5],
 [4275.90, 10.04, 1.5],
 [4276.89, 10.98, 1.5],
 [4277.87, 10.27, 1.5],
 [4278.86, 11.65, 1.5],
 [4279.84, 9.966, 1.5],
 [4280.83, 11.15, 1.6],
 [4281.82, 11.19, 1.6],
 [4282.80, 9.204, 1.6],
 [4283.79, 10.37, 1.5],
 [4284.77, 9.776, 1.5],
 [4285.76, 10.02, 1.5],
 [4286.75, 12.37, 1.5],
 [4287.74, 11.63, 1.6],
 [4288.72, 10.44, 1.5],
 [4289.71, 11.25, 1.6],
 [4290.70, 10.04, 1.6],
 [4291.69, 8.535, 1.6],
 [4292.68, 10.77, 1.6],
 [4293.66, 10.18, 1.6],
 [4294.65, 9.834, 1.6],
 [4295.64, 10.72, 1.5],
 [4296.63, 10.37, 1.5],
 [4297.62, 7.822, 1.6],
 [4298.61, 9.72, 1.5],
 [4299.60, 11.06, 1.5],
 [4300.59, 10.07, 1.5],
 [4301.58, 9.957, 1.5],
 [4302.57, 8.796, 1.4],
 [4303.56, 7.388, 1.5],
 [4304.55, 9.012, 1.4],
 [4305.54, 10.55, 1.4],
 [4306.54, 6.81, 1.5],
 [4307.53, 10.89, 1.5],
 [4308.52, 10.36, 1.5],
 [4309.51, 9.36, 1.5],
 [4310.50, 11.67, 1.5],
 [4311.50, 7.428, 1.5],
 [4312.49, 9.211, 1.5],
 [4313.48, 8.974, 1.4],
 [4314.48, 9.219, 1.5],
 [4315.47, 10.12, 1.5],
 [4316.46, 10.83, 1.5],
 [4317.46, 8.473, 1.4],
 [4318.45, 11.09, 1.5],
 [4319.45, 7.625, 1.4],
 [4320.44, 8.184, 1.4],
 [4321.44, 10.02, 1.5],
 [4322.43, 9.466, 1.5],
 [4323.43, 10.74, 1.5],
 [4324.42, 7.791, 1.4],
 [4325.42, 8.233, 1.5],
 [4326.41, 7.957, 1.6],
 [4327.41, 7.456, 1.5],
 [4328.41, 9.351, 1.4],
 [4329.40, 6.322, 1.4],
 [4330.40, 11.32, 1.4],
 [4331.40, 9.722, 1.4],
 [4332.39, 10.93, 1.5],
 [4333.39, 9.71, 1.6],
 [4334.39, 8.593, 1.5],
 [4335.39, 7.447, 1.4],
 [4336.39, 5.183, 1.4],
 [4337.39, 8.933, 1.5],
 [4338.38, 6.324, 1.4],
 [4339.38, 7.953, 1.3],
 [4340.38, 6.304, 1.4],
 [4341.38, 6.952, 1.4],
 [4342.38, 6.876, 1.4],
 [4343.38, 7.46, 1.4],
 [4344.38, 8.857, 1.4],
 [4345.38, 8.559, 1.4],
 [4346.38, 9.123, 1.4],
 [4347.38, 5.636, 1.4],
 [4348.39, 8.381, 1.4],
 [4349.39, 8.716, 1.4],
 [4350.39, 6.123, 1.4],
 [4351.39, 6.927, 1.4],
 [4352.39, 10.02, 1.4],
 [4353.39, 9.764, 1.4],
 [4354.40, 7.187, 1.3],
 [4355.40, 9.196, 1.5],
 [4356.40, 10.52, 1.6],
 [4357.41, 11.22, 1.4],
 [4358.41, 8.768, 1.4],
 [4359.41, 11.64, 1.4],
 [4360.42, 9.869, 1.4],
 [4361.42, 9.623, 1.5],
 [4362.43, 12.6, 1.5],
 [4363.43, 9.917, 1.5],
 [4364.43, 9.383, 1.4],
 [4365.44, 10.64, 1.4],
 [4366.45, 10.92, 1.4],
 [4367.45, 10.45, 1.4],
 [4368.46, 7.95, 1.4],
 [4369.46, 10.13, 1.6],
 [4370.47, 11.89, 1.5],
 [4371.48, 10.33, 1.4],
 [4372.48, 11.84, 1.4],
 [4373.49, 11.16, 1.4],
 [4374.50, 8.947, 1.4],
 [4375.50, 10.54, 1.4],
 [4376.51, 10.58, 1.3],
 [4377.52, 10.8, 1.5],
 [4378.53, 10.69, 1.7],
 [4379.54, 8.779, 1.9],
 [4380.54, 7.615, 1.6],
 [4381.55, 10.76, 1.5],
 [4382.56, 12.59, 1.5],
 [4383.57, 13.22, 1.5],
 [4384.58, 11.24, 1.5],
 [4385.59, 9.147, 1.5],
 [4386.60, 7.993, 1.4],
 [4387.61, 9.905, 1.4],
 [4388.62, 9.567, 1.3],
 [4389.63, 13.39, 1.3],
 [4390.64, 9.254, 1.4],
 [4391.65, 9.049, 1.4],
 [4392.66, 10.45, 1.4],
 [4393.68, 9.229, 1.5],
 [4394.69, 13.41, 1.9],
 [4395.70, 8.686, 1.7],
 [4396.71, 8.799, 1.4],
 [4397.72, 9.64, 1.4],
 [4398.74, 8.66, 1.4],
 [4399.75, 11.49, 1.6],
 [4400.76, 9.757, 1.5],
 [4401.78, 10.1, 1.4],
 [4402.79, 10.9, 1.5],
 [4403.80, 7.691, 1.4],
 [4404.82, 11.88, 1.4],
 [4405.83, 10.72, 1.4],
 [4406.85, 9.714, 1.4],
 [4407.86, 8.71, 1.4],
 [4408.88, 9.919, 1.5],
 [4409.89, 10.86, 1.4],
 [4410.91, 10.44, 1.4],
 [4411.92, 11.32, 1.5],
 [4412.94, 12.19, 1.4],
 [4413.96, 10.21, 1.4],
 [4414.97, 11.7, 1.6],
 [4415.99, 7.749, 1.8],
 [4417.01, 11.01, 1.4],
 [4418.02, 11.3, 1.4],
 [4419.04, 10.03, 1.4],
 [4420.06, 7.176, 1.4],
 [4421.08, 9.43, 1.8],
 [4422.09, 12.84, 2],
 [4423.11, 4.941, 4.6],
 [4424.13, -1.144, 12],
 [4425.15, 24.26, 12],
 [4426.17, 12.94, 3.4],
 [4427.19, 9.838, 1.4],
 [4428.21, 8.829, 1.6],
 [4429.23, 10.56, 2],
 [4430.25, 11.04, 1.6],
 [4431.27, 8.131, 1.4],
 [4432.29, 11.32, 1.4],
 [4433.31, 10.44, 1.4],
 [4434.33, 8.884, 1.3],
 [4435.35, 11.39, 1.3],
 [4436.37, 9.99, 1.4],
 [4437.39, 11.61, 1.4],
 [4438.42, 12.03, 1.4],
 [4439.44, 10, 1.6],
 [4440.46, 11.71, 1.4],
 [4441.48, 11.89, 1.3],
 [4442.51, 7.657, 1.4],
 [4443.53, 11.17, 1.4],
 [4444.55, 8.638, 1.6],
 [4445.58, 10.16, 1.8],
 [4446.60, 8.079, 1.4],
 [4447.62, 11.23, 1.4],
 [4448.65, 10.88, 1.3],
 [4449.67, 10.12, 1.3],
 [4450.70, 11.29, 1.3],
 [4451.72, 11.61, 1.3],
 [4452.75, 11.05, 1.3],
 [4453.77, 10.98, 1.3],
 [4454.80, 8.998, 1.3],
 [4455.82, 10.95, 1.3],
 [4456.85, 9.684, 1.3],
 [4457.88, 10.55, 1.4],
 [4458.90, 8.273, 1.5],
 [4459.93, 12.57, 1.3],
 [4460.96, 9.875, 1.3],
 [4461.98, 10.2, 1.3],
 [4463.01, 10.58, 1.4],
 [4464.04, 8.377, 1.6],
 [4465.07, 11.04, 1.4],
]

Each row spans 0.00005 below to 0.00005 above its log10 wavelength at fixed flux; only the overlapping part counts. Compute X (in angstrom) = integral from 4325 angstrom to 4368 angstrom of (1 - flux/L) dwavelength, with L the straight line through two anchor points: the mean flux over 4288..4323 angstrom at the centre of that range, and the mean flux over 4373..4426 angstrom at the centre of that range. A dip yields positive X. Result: 4.8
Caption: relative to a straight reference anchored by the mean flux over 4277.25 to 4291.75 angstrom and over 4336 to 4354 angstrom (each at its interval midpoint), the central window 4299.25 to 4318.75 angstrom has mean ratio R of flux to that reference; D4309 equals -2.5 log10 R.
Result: -0.02 mag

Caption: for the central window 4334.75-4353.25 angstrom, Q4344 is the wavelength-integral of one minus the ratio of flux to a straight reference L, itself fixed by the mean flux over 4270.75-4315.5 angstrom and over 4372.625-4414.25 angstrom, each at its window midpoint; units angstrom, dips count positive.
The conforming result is 4.7 angstrom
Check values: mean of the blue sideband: 10.1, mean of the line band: 7.6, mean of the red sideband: 10.3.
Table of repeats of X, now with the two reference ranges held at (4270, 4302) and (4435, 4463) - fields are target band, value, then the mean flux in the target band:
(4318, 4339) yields 3.7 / 8.68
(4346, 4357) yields 2.3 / 8.34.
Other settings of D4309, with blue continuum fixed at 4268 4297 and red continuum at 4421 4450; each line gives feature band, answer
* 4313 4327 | 0.15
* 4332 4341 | 0.31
